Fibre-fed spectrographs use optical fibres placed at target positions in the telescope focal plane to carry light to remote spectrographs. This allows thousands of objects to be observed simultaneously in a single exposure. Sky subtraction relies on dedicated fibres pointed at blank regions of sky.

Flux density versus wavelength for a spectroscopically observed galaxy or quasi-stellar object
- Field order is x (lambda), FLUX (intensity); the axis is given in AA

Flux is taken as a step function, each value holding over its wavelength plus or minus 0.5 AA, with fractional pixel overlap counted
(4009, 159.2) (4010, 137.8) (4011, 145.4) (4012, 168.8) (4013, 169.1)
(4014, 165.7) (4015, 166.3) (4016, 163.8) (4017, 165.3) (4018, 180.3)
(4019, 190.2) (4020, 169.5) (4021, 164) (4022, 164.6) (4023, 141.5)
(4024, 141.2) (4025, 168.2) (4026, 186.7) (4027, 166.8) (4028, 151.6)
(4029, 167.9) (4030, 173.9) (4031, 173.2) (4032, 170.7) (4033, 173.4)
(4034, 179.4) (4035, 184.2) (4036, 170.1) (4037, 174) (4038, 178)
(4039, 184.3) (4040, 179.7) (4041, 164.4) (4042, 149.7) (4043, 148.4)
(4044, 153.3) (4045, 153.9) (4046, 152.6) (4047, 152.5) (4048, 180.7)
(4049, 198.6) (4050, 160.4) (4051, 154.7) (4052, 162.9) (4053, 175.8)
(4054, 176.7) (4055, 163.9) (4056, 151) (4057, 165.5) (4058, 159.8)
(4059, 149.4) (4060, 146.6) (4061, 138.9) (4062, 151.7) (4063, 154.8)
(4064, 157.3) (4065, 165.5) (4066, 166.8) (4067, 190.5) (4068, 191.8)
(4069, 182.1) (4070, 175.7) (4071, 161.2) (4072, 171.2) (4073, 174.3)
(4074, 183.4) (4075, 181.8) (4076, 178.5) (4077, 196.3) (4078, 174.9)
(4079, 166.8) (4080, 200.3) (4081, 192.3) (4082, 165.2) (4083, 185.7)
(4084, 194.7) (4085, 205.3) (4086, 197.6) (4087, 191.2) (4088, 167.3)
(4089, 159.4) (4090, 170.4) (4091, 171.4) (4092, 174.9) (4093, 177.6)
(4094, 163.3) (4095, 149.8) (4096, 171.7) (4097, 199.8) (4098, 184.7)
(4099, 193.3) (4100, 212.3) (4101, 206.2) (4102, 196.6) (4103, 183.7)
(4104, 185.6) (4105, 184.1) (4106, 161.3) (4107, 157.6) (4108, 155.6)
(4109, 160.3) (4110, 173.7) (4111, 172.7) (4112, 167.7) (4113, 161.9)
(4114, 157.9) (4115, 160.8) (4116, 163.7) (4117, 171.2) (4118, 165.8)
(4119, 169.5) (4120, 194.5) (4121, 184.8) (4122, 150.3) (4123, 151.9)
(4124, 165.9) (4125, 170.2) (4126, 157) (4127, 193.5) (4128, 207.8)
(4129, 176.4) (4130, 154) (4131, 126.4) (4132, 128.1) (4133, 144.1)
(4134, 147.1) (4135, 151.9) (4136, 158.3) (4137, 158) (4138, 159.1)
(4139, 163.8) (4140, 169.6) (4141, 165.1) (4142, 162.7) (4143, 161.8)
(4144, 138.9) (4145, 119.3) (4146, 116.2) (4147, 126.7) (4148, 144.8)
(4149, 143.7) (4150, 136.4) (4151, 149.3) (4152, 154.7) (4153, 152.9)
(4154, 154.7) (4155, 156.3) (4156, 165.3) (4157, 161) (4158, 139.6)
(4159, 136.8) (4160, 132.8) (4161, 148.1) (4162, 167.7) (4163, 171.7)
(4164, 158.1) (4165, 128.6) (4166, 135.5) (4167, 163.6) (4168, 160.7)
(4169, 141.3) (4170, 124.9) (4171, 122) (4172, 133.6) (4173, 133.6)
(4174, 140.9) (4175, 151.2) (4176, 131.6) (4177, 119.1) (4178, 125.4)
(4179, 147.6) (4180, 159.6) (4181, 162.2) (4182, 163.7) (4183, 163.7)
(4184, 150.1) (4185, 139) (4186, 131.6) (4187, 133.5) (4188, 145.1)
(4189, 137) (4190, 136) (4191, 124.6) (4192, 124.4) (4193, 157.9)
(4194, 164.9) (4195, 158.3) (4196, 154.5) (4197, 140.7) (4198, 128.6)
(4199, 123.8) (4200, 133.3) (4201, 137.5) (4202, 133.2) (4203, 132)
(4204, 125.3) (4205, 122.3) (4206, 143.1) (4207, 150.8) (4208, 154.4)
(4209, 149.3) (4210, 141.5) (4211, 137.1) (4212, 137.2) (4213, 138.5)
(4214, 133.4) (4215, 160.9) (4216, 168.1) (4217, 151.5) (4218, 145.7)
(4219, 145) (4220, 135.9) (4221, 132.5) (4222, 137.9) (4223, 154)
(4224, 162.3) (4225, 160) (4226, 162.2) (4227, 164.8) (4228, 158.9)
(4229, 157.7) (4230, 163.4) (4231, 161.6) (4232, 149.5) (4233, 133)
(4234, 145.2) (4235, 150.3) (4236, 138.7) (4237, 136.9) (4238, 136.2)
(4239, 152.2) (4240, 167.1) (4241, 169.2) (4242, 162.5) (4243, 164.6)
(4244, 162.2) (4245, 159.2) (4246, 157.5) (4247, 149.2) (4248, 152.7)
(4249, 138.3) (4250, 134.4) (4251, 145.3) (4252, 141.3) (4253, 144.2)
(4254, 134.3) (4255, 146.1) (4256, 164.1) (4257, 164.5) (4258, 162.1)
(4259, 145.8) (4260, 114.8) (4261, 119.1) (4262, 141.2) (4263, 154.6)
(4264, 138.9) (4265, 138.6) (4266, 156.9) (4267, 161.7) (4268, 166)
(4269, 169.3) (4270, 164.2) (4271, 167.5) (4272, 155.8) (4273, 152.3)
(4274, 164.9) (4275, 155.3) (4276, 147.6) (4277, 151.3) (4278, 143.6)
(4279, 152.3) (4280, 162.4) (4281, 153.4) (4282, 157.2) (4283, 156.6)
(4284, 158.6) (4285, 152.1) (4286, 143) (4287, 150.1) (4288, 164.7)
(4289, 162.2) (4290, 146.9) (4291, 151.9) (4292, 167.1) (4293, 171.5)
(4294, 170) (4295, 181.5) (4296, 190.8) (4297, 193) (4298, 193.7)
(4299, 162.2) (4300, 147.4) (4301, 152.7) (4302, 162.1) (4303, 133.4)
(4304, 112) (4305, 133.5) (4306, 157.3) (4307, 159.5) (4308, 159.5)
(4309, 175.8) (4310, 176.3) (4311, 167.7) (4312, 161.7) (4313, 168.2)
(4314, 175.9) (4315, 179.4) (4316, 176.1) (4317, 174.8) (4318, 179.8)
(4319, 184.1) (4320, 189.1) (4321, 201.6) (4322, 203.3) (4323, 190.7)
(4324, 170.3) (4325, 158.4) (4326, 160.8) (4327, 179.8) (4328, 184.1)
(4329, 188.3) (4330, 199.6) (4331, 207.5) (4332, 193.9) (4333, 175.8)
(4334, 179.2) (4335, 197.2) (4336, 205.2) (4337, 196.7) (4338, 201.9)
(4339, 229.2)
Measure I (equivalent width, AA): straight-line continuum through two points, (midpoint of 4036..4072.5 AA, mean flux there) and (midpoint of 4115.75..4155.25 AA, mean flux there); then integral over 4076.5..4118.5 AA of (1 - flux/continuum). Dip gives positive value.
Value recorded -4.39 AA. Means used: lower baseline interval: 165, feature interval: 177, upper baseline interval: 157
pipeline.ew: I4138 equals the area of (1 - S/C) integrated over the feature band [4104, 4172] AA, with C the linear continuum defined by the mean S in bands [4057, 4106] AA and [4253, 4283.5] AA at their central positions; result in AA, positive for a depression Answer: 5.5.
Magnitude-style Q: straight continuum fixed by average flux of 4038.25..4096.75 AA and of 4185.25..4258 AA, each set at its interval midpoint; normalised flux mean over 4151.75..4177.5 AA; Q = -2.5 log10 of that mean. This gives 0.07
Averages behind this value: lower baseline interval 171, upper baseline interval 147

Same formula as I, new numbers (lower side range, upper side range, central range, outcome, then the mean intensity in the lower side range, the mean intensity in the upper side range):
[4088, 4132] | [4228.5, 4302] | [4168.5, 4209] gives 5.7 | 172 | 155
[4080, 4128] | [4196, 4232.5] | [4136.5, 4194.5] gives 4.8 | 176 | 146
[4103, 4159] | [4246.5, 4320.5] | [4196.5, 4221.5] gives 2.9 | 159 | 157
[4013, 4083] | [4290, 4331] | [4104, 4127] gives 0.3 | 169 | 171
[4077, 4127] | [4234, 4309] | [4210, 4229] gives 1.4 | 176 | 154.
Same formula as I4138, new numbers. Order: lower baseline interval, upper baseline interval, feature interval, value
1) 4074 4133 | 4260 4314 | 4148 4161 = 1.64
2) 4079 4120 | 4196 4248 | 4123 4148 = 2.04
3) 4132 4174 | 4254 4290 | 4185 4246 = 1.60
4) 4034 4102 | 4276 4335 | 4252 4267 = 2.14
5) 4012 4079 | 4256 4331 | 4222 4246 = 1.35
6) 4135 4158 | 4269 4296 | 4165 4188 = 1.54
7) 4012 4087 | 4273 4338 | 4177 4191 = 2.12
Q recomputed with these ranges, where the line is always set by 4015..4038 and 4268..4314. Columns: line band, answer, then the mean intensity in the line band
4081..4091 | -0.09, 182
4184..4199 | 0.16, 141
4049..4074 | 0.02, 166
